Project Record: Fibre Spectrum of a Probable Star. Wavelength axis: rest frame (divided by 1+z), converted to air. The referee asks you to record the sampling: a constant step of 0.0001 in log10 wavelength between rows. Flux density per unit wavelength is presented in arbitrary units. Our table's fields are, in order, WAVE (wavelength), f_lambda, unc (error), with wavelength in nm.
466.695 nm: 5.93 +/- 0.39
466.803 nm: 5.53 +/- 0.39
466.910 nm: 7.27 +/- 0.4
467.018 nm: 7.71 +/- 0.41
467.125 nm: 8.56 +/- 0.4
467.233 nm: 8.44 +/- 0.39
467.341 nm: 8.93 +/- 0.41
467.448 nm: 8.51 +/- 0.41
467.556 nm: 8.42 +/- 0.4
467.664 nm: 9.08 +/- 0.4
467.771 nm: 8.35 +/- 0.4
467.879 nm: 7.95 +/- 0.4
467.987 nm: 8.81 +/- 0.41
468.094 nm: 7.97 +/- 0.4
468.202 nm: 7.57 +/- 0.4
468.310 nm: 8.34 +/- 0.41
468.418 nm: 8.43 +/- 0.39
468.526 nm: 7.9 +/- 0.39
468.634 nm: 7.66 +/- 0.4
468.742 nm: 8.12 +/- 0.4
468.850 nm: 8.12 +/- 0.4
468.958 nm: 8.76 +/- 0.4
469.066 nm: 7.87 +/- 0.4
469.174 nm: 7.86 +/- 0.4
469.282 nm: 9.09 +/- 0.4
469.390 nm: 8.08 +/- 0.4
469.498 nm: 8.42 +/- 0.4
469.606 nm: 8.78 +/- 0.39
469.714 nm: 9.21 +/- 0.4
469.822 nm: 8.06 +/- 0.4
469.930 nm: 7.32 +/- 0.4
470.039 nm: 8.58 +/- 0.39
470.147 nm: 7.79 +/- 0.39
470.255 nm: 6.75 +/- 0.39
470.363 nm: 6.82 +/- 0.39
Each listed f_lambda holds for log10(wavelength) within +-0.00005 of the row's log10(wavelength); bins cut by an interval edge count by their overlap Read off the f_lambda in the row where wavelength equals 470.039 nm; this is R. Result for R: 8.58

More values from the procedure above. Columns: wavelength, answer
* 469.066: 7.87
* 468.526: 7.9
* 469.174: 7.86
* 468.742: 8.12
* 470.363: 6.82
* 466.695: 5.93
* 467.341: 8.93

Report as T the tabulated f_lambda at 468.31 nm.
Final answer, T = 8.34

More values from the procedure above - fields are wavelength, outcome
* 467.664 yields 9.08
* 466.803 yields 5.53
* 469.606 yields 8.78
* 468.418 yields 8.43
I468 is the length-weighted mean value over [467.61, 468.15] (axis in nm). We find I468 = 8.44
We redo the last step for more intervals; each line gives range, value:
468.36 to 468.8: 8.02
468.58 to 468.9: 7.96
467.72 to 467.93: 8.14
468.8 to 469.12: 8.25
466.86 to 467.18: 7.85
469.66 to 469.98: 8.22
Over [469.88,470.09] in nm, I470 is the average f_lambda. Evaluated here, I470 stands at 7.92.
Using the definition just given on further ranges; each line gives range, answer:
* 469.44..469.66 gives 8.6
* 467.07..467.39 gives 8.63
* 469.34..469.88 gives 8.52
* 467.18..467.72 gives 8.68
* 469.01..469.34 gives 8.28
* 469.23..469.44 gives 8.59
